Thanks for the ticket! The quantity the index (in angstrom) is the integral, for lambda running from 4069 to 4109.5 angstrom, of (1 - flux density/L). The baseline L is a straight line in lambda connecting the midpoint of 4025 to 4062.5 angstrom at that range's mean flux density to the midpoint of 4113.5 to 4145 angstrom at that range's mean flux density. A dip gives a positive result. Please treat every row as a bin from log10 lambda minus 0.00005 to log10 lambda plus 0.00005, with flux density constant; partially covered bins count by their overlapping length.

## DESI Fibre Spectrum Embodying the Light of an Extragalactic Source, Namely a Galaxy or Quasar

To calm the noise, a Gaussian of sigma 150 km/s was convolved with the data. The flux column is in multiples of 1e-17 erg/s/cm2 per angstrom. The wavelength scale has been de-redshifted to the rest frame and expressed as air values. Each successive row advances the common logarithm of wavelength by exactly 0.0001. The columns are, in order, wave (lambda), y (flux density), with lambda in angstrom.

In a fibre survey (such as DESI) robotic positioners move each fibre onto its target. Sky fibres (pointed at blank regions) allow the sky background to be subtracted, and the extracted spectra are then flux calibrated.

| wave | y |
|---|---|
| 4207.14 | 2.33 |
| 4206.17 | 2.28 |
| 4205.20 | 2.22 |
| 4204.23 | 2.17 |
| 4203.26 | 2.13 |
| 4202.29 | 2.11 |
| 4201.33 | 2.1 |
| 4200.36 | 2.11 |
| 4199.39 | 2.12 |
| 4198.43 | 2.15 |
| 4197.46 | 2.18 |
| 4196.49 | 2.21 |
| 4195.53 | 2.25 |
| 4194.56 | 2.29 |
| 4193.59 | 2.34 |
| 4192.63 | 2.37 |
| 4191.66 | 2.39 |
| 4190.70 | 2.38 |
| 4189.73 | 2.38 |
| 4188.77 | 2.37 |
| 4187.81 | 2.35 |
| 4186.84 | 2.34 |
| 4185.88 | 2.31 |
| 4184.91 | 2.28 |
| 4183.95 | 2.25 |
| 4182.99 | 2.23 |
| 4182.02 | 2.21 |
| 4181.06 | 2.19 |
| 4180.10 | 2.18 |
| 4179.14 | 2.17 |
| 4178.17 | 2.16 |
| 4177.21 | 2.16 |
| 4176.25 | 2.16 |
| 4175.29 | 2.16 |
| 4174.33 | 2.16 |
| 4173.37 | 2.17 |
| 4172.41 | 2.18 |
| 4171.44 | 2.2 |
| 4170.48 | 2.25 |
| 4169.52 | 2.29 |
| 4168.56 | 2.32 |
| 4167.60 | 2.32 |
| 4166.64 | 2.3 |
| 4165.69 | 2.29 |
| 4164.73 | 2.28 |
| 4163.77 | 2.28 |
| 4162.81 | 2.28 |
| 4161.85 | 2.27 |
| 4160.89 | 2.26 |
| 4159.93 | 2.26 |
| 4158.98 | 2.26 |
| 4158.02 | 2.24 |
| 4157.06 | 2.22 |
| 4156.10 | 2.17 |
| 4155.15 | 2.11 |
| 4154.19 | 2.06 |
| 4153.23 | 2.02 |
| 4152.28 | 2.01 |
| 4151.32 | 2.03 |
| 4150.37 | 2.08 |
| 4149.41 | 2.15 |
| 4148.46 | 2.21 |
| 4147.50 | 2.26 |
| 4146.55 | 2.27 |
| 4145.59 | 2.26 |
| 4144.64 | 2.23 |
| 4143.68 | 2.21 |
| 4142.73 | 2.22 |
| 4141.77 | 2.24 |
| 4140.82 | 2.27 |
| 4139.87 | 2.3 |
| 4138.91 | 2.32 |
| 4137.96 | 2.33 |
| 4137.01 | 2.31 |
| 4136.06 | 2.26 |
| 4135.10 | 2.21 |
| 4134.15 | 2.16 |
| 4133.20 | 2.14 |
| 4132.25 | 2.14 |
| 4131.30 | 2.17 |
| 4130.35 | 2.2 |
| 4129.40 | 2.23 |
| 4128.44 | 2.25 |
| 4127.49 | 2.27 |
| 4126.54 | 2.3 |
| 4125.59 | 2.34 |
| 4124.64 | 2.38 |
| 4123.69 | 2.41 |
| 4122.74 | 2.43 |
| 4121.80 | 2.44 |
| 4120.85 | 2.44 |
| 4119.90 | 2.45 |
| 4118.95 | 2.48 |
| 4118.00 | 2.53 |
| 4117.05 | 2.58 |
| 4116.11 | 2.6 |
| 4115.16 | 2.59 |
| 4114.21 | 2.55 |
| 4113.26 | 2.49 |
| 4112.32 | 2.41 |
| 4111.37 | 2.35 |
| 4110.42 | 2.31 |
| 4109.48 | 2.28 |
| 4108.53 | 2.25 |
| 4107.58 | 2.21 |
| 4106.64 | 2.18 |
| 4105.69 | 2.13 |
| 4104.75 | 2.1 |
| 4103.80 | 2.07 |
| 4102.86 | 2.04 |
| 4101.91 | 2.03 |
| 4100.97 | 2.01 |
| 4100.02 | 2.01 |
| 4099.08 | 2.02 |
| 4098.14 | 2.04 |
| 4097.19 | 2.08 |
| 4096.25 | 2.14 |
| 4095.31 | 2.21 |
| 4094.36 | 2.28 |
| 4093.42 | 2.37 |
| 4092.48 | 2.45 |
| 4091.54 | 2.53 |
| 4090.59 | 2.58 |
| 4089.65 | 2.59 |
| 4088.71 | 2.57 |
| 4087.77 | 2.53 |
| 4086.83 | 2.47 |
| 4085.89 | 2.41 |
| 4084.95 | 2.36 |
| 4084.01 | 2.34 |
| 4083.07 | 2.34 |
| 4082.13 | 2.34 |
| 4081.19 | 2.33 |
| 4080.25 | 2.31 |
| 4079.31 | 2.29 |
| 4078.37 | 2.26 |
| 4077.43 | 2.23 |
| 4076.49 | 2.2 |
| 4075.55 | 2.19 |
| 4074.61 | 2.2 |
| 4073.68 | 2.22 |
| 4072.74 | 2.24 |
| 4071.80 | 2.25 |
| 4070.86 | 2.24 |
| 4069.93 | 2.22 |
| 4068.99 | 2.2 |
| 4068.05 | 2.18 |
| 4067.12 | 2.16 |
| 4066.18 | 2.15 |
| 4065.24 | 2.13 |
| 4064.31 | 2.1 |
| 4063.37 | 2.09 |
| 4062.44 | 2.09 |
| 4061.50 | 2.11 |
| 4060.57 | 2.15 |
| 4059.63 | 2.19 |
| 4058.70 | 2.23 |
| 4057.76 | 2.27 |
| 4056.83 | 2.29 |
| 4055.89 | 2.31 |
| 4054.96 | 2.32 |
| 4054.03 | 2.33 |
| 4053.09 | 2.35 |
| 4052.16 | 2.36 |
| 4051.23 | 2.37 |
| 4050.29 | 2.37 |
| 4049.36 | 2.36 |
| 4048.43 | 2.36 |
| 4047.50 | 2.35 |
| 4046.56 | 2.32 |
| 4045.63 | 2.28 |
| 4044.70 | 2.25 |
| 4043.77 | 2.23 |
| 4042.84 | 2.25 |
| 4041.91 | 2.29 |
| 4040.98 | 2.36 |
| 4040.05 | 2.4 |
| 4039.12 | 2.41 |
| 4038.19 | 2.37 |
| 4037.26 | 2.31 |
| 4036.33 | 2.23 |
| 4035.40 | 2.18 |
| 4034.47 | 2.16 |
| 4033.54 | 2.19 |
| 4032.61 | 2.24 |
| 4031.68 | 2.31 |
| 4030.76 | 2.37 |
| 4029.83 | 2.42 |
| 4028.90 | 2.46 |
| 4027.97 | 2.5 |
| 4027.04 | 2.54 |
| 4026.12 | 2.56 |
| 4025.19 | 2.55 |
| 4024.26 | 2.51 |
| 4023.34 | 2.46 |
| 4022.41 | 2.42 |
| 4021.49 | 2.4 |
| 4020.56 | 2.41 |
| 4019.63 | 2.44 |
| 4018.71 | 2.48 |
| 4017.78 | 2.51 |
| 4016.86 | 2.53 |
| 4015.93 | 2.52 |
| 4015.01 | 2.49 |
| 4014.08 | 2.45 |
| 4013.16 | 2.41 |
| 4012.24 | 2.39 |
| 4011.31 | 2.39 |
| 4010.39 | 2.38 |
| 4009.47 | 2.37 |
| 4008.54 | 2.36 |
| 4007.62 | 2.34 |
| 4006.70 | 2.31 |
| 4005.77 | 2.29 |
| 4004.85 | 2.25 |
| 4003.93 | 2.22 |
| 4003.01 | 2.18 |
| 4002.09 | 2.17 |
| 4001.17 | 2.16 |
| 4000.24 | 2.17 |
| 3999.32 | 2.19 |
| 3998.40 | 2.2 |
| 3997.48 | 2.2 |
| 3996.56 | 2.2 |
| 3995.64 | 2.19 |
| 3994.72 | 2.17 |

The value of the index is 1.2 angstrom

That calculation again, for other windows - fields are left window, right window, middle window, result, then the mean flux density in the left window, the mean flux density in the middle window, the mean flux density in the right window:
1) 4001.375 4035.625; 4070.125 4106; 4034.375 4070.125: 1.0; 2.38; 2.26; 2.26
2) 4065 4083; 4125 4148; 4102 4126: -1.2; 2.23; 2.36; 2.25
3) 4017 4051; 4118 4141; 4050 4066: 0.8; 2.37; 2.24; 2.31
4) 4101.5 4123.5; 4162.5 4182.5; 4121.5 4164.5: 1.0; 2.35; 2.23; 2.22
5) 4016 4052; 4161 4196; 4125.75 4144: 0.4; 2.37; 2.24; 2.26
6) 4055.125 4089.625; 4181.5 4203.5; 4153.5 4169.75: 0.1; 2.26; 2.24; 2.26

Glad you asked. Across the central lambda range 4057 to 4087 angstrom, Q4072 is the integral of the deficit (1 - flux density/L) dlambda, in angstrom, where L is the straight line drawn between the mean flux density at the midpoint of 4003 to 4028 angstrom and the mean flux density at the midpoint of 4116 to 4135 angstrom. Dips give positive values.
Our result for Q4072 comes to 1.8 angstrom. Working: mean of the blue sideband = 2.42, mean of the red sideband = 2.34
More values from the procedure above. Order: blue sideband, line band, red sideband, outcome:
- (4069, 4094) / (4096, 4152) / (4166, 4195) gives 1.2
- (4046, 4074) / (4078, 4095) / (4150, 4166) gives -1.4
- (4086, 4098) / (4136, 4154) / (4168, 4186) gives 0.6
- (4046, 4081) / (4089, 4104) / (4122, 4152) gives 0.1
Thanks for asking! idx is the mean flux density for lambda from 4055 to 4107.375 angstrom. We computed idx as 2.24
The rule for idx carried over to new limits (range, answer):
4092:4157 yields 2.25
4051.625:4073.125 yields 2.22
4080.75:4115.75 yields 2.3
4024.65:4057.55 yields 2.34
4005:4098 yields 2.33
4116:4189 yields 2.26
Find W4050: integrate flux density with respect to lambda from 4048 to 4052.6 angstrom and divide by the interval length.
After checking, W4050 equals 2.36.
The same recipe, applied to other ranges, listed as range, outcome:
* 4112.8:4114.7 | 2.51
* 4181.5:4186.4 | 2.26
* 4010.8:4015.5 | 2.43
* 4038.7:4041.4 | 2.39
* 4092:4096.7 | 2.29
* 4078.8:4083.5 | 2.32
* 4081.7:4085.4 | 2.35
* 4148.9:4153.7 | 2.06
